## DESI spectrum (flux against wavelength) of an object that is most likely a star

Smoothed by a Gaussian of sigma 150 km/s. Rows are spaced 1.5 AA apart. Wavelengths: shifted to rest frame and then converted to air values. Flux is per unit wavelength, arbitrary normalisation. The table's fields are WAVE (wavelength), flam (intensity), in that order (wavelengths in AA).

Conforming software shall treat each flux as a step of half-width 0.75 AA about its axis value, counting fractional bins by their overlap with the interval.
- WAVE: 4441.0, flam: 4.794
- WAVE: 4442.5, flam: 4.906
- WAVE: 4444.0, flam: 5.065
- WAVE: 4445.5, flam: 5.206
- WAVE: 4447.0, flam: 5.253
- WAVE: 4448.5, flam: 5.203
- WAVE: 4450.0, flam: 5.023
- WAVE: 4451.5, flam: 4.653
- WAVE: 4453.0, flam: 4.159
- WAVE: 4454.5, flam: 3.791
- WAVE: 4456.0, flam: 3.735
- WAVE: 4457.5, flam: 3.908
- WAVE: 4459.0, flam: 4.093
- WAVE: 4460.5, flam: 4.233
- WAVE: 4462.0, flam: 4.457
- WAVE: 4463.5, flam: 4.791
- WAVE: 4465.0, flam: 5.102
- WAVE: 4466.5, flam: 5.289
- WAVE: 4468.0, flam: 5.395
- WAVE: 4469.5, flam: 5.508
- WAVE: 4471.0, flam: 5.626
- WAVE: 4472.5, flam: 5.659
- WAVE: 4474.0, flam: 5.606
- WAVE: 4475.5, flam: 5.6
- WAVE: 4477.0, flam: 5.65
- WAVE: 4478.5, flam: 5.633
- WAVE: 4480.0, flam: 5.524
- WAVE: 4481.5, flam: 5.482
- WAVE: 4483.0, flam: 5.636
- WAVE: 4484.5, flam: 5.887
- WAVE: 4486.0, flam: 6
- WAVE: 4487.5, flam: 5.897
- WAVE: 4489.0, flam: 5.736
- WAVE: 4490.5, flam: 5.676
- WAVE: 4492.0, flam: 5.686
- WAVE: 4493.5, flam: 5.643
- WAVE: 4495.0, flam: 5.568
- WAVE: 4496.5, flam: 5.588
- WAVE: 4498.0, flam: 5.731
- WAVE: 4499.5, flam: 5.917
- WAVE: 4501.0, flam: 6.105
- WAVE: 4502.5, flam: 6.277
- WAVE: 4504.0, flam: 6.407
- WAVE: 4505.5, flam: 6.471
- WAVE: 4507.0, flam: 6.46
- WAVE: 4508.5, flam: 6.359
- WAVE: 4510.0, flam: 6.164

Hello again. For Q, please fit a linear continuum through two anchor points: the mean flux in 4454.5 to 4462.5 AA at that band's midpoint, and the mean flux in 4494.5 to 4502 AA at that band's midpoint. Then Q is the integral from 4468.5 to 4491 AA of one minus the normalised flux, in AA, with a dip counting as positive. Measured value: -3.2 AA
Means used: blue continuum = 4.05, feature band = 5.67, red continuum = 5.81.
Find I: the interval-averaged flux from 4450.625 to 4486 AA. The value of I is 5.04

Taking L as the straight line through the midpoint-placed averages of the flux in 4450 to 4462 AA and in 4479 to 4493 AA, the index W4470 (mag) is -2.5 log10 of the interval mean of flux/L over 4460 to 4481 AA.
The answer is -0.08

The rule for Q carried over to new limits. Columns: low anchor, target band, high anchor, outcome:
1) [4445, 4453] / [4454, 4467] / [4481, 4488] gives 2.2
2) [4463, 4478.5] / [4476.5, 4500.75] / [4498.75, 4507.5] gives 0.7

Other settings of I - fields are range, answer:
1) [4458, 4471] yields 4.88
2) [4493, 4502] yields 5.78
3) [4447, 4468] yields 4.55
